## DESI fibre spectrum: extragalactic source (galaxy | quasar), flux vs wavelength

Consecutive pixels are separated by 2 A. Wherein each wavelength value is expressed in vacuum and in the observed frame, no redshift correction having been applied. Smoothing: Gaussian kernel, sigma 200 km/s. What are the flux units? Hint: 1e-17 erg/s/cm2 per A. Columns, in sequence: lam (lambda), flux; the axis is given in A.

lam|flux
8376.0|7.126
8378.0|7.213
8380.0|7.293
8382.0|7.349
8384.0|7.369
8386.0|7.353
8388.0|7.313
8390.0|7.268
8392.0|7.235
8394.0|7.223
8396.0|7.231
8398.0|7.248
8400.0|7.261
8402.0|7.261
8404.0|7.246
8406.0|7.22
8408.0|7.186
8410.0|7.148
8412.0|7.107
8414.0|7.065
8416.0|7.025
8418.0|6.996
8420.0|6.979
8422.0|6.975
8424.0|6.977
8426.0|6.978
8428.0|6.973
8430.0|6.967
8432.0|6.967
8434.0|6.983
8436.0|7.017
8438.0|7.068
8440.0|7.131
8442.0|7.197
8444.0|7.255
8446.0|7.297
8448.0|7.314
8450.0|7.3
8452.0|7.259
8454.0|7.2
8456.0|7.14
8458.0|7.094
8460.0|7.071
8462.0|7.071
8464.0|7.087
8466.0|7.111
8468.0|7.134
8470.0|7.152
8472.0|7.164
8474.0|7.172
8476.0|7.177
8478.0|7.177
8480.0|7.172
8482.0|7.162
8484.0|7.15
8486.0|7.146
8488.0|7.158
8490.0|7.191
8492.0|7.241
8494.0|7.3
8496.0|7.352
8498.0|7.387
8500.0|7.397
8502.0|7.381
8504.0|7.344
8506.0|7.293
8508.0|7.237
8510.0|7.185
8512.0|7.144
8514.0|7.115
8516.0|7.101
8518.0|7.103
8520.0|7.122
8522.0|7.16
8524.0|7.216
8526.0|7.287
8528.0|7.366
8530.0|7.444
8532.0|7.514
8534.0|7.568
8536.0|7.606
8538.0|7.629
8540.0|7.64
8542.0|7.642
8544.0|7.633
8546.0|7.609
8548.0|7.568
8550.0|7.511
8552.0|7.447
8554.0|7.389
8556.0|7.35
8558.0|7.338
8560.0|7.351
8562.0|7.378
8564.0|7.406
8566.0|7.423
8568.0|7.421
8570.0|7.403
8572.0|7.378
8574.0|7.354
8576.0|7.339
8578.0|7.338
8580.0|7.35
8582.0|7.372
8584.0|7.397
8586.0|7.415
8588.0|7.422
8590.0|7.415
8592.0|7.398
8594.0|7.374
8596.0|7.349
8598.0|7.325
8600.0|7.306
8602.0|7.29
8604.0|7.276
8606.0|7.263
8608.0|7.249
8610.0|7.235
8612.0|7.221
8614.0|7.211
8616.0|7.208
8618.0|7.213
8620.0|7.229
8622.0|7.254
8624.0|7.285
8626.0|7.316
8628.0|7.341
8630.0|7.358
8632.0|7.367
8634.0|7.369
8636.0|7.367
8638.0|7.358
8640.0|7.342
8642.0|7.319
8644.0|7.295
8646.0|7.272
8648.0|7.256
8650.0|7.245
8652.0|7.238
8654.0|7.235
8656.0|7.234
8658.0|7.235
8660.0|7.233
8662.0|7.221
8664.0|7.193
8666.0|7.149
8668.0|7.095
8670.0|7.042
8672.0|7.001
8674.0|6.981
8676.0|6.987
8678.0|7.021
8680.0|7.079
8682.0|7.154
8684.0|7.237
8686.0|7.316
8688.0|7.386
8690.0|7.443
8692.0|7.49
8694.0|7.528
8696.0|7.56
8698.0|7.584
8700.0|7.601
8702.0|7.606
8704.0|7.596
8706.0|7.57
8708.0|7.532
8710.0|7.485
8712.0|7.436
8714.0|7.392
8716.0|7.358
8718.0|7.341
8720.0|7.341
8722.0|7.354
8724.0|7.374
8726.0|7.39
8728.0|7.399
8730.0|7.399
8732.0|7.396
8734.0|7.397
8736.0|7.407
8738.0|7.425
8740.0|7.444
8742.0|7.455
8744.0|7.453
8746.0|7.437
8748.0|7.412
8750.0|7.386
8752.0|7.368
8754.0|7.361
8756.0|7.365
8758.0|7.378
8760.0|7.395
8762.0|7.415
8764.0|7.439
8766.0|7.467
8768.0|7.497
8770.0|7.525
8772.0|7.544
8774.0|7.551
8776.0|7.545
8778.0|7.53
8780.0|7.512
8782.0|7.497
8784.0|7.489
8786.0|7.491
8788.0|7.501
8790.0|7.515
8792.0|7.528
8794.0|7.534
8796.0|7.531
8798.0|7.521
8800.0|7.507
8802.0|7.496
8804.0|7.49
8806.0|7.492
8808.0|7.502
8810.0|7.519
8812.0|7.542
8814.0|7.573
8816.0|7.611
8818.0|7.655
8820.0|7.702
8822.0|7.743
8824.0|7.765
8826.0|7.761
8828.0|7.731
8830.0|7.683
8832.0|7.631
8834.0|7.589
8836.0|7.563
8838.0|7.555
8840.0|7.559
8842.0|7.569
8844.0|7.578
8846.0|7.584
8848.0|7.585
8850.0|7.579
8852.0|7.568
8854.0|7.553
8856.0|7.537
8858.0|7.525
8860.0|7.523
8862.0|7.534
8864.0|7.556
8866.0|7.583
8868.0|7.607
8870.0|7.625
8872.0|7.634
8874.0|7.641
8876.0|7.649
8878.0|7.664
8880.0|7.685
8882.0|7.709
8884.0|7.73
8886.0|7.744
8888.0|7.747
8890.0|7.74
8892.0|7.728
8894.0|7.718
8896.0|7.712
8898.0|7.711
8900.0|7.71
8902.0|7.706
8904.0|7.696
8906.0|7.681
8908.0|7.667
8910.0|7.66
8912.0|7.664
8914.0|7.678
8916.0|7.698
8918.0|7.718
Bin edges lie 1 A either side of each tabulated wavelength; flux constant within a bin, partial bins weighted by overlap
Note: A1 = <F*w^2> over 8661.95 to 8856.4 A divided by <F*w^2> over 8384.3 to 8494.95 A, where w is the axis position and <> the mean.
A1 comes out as 1.12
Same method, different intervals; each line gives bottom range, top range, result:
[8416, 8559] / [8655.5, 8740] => 1.06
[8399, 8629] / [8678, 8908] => 1.11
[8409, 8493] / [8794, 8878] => 1.17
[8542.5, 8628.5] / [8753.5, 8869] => 1.08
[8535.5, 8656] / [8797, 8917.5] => 1.10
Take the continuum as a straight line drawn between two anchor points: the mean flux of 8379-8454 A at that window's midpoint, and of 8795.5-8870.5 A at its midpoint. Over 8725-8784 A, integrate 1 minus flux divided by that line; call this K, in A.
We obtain 0.5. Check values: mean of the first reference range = 7.16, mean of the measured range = 7.44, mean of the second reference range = 7.59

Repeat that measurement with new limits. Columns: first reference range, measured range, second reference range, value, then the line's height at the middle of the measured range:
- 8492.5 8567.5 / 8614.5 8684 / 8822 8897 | 2.3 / 7.47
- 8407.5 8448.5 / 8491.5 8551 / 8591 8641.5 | -1.5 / 7.19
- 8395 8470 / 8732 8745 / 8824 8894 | 0.1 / 7.49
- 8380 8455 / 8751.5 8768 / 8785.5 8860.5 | 0.2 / 7.51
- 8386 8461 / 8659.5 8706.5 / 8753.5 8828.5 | 0.8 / 7.42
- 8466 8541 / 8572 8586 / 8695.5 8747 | -0.1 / 7.33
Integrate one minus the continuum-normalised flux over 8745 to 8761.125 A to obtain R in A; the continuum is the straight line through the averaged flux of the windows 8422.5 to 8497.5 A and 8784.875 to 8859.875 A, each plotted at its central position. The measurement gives 0.2 A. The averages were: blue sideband 7.14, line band 7.39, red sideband 7.58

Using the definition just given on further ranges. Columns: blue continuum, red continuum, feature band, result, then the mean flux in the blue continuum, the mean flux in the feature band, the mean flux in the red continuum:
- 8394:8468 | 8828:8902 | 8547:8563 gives -0.33 A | 7.12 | 7.42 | 7.63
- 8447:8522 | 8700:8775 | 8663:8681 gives 0.77 A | 7.2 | 7.06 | 7.44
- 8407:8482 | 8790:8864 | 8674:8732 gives 0.34 A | 7.11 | 7.38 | 7.58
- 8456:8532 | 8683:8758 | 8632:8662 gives 0.30 A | 7.21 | 7.29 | 7.43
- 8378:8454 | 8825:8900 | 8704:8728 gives 0.18 A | 7.16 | 7.42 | 7.63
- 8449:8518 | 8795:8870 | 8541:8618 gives -0.76 A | 7.2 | 7.38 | 7.58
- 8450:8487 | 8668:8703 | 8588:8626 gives -0.26 A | 7.15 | 7.29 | 7.29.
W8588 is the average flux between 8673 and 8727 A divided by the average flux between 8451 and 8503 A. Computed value 1.0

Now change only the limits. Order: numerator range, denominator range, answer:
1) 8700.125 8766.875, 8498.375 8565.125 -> 1.01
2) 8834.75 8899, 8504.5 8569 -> 1.03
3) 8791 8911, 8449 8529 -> 1.06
